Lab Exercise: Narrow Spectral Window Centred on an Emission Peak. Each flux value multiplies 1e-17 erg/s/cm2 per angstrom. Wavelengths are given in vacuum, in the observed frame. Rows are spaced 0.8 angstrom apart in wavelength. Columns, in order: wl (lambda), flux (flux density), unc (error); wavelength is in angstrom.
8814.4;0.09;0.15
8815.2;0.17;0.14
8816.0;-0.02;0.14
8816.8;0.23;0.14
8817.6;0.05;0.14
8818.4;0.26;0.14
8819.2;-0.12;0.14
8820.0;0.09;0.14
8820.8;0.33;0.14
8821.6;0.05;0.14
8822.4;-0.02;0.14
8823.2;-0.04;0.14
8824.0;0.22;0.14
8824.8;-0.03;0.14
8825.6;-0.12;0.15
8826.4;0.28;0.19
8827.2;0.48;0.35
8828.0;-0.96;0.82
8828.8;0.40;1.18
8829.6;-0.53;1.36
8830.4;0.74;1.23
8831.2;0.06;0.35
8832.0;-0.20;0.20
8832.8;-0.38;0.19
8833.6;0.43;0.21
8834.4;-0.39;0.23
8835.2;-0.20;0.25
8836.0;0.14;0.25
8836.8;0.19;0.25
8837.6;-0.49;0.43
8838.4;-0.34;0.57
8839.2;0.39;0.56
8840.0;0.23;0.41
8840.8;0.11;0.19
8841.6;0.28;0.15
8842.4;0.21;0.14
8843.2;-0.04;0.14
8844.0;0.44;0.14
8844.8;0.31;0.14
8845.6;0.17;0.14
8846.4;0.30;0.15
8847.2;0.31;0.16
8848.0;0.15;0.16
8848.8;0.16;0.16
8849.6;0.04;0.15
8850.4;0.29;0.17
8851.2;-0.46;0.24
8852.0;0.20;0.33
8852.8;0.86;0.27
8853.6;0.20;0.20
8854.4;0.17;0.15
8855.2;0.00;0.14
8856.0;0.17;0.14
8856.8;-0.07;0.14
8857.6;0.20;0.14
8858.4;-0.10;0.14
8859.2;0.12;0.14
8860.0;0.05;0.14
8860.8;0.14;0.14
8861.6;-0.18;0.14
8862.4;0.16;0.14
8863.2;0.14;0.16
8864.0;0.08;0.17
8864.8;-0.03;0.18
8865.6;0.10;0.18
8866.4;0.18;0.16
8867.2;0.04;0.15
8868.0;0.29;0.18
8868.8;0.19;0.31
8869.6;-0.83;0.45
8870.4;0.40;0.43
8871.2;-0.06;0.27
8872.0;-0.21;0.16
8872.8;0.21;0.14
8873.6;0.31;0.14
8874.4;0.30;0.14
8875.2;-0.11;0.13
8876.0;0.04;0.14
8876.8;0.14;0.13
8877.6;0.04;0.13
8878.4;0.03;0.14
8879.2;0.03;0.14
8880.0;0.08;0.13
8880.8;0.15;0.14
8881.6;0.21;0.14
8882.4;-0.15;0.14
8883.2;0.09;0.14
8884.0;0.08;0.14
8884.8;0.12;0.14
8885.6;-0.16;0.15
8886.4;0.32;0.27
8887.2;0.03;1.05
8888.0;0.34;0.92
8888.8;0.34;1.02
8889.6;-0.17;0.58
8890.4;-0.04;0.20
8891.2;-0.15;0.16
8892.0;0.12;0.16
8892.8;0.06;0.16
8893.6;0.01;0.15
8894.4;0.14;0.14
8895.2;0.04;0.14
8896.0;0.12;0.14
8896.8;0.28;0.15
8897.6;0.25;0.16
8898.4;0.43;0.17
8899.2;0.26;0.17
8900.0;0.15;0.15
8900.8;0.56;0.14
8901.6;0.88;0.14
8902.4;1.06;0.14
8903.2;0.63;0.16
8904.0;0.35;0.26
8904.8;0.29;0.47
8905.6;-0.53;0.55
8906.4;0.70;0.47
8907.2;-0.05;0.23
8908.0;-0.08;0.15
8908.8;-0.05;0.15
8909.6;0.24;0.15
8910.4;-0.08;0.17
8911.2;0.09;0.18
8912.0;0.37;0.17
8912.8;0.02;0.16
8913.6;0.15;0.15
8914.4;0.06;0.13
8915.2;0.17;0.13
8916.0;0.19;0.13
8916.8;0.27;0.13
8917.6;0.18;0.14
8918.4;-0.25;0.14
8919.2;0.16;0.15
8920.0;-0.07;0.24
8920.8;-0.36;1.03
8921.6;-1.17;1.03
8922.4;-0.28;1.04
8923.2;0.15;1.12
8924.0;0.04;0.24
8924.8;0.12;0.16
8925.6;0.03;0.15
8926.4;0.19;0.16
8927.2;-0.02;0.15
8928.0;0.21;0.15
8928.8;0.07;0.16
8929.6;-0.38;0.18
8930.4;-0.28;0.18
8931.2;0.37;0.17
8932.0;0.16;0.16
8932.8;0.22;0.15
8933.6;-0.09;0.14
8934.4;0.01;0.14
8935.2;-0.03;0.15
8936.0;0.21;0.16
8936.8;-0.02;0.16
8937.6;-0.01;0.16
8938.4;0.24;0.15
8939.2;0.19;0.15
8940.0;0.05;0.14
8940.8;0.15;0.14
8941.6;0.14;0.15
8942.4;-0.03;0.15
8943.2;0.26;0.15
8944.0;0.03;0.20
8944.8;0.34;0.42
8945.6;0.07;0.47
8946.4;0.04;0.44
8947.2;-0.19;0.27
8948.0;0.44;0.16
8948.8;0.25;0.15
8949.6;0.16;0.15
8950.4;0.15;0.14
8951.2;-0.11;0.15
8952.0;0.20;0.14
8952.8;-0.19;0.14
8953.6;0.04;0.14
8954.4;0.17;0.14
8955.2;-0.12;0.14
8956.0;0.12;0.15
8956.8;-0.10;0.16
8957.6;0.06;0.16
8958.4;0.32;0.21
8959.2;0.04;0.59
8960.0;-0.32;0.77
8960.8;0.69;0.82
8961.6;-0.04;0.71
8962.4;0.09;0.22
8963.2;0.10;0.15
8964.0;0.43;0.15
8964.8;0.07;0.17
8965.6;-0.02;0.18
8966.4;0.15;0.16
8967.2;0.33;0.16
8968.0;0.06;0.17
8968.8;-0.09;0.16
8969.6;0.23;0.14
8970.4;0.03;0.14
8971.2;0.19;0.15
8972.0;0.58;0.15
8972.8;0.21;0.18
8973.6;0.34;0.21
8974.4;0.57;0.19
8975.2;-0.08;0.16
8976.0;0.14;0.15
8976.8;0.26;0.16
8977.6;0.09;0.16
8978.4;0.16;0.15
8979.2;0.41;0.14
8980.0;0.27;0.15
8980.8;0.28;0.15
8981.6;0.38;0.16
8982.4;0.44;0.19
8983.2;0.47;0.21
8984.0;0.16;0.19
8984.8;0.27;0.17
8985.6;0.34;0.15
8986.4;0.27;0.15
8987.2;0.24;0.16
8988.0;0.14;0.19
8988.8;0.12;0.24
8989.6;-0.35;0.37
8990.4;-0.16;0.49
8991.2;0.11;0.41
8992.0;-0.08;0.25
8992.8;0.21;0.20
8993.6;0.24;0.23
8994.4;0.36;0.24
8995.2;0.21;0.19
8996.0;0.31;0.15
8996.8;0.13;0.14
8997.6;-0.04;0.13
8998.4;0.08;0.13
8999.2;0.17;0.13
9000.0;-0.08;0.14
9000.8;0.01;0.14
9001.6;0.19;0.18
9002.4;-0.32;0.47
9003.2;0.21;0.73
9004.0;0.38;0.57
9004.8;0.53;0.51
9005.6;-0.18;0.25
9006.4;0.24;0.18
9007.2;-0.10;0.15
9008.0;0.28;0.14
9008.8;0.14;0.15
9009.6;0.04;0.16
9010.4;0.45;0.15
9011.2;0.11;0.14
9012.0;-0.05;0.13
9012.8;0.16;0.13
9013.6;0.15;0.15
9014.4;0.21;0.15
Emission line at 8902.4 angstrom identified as H-gamma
